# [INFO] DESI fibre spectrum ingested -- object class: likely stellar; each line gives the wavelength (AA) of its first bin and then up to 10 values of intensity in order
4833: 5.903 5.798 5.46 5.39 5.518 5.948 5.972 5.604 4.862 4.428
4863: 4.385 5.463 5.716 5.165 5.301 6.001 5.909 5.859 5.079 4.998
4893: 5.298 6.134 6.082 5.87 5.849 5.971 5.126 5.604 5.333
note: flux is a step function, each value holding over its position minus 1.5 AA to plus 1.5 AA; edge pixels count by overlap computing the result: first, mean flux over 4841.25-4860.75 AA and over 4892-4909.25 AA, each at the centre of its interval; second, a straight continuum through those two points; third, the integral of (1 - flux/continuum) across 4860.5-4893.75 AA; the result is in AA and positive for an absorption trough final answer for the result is 1.8 AA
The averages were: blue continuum 5.43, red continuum 5.88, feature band 5.35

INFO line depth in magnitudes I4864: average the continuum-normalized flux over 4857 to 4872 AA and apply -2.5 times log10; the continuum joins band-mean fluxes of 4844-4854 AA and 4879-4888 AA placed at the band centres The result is 0.149 mag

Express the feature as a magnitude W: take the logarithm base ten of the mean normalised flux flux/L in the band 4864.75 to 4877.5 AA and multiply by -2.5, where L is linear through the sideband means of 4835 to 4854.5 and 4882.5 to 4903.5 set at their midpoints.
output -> 0.04 mag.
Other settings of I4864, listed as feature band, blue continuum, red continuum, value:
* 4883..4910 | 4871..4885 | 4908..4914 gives -0.02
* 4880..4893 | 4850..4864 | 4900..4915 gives 0.00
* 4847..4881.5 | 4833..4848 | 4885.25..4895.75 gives 0.01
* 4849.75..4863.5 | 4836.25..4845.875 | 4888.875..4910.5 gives 0.10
